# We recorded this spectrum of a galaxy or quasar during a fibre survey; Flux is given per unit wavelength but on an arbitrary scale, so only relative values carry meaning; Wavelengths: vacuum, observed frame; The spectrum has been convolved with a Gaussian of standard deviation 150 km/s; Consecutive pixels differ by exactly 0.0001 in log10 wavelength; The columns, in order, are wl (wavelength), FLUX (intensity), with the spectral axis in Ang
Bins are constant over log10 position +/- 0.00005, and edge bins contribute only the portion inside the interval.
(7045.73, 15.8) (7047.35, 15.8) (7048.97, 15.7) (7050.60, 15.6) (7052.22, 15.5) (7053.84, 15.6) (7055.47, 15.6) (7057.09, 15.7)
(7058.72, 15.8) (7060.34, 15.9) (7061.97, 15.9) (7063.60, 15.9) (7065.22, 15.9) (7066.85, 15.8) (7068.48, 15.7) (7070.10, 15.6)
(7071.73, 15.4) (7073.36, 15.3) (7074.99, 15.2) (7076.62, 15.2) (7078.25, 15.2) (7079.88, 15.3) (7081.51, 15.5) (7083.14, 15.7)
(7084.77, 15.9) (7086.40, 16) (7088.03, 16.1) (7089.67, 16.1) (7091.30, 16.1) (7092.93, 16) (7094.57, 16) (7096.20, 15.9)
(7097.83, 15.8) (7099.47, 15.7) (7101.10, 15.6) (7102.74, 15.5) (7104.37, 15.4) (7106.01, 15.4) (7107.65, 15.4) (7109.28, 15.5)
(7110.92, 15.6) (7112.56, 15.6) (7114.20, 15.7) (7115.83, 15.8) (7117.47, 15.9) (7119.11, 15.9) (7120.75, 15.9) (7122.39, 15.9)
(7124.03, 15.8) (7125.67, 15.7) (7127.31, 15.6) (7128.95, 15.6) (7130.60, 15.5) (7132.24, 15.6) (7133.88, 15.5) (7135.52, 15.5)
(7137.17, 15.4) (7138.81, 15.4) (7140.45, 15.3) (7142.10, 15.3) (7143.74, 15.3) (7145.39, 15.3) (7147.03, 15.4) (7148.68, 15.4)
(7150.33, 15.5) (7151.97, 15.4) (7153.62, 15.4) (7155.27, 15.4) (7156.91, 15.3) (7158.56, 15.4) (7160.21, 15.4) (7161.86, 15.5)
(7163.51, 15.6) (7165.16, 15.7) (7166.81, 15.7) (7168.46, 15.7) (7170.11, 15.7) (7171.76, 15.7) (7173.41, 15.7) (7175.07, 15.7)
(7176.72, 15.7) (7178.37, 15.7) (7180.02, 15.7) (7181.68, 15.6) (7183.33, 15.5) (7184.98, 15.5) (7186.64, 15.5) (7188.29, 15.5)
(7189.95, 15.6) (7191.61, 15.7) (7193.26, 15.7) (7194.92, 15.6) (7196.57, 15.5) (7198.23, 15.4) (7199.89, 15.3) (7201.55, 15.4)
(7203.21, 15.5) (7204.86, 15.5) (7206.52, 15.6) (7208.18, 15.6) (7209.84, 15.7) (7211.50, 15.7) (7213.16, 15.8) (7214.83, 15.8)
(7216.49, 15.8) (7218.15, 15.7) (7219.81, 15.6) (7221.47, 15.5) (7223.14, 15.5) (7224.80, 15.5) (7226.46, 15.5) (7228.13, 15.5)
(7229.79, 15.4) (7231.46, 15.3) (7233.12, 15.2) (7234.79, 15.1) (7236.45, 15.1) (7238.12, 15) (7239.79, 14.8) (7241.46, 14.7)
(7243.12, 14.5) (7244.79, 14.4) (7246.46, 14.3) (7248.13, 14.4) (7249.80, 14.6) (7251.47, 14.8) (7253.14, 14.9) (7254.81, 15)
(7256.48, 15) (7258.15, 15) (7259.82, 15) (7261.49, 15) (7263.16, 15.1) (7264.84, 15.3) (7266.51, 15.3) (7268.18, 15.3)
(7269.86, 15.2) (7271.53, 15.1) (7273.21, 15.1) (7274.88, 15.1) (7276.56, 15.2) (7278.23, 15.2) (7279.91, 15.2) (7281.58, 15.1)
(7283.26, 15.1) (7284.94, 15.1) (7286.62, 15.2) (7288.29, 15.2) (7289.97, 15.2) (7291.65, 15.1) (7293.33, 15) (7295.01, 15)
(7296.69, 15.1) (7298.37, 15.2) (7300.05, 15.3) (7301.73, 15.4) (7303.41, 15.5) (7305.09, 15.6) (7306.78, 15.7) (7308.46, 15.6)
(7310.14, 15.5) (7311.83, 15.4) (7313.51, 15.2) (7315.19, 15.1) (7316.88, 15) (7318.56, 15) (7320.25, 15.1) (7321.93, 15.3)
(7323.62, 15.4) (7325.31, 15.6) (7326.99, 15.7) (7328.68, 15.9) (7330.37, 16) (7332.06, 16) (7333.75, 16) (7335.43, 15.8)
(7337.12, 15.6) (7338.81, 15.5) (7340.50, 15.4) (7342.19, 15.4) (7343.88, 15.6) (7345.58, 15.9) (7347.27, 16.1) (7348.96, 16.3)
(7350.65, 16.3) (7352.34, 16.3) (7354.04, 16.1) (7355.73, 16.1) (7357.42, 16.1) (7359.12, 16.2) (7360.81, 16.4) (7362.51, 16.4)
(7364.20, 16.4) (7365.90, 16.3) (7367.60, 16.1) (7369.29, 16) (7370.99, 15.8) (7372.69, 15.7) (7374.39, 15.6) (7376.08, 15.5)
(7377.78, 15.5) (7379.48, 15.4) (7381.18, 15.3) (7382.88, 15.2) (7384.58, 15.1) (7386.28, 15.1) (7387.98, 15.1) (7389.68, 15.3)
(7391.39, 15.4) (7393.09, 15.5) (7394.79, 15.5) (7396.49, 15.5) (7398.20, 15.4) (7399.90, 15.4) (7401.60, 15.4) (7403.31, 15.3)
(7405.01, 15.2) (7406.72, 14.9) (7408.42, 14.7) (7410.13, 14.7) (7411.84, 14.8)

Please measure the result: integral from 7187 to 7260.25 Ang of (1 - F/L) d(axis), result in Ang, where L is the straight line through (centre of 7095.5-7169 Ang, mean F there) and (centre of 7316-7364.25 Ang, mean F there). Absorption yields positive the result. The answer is 1.85 Ang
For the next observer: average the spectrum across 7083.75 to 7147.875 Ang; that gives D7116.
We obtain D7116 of 15.7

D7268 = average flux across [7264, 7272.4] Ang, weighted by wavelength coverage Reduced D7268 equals 15.2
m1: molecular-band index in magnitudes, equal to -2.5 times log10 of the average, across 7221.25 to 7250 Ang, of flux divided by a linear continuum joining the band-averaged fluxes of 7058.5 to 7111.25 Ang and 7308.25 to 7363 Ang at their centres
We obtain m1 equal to 0.05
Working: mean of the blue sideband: 15.7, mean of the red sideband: 15.7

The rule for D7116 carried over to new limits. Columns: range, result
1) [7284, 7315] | 15.3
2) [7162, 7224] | 15.6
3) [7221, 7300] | 15.1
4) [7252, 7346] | 15.3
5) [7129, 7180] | 15.5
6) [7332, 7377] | 16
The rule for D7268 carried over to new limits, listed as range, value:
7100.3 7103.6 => 15.6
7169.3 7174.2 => 15.7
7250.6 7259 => 14.9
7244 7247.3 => 14.3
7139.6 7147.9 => 15.3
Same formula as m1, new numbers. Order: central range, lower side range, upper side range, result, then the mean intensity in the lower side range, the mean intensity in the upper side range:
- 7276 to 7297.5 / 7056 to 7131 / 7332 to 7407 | 0.04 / 15.7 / 15.7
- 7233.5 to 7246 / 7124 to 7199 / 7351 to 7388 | 0.06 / 15.5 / 15.8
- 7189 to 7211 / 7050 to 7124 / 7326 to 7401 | 0.01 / 15.7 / 15.8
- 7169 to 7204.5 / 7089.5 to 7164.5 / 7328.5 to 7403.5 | 0.00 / 15.6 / 15.7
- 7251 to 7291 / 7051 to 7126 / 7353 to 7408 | 0.04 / 15.7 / 15.6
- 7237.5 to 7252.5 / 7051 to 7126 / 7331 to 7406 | 0.08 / 15.7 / 15.7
